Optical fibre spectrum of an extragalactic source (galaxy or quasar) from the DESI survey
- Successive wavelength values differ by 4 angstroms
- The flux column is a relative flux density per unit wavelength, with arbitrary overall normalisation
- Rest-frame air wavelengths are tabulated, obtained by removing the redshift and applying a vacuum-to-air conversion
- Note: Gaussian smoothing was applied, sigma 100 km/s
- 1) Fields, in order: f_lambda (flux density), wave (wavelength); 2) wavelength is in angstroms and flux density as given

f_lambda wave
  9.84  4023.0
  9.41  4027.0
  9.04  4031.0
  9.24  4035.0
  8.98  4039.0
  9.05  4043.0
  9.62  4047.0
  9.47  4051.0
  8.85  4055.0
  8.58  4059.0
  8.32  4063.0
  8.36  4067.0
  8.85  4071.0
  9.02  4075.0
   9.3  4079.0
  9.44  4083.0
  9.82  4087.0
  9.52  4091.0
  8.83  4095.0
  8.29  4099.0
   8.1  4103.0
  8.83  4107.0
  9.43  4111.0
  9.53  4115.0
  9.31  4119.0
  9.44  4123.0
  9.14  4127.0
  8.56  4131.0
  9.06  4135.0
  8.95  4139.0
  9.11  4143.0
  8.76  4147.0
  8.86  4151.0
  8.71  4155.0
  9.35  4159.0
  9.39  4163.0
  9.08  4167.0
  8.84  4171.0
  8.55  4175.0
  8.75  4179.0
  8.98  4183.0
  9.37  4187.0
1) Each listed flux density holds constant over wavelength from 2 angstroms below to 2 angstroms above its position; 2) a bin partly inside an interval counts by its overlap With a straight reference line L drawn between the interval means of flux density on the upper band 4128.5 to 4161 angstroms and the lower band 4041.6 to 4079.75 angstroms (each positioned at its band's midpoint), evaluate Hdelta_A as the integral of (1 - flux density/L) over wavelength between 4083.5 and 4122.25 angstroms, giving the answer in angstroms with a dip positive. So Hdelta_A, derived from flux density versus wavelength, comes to -0.75 angstroms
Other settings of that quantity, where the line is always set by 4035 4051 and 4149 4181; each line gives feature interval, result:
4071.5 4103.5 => 0.2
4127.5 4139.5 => 0.2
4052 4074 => 1.3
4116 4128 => -0.4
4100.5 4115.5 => 0.3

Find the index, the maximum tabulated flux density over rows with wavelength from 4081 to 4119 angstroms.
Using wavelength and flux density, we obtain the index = 9.82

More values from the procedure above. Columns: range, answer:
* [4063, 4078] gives 9.02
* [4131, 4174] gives 9.39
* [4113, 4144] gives 9.53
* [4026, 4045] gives 9.41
